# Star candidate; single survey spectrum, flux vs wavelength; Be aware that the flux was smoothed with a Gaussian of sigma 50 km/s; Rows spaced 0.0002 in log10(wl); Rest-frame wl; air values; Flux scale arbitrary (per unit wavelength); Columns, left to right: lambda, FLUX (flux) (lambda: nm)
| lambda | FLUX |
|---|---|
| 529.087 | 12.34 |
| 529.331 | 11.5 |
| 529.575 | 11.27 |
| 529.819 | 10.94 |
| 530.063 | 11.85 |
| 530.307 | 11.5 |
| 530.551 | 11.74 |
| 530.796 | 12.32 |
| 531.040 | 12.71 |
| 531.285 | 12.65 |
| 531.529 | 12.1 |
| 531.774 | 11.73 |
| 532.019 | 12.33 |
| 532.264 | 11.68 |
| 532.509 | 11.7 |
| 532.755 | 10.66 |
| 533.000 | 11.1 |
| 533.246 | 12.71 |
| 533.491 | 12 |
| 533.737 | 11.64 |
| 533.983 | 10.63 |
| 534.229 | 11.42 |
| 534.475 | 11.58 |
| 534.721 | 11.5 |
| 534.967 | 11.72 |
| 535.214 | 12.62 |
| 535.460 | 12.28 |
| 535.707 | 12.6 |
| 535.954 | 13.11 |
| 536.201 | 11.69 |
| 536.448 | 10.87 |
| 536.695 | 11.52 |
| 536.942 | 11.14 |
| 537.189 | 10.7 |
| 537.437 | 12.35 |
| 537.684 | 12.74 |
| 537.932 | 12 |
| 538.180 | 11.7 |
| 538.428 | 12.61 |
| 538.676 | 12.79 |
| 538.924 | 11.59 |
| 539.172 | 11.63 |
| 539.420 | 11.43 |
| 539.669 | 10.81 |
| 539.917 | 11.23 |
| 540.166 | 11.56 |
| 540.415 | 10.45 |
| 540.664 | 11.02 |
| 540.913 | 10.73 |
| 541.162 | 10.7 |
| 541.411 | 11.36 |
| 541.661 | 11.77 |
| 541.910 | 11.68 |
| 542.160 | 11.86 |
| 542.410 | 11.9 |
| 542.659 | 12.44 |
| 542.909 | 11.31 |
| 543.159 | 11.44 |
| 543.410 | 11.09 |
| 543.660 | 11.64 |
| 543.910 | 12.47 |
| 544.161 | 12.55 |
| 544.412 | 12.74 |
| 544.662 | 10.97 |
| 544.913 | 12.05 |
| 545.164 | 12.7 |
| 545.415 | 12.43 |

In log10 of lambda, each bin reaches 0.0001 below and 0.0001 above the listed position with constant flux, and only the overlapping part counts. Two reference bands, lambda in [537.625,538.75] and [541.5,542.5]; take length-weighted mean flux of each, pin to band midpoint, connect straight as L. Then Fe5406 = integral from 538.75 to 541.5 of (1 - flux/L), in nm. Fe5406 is 0.201 nm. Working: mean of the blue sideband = 12.3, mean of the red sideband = 11.8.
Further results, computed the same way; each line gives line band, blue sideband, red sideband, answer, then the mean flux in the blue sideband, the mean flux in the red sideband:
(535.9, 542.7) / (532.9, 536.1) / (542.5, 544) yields 0.13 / 11.9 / 11.7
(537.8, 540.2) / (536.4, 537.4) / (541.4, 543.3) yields -0.07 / 11.2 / 11.7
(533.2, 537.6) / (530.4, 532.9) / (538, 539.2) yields 0.09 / 11.9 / 12.1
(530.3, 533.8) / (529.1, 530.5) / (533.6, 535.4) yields -0.11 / 11.5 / 11.6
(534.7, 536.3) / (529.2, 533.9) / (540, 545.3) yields -0.07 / 11.8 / 11.6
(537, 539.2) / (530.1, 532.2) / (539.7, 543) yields -0.07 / 12.1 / 11.4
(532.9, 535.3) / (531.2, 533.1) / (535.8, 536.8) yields 0.02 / 11.7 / 11.8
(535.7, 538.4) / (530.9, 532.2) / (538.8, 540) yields -0.05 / 12.3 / 11.3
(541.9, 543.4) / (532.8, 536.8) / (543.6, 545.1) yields 0.04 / 11.8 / 12.1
